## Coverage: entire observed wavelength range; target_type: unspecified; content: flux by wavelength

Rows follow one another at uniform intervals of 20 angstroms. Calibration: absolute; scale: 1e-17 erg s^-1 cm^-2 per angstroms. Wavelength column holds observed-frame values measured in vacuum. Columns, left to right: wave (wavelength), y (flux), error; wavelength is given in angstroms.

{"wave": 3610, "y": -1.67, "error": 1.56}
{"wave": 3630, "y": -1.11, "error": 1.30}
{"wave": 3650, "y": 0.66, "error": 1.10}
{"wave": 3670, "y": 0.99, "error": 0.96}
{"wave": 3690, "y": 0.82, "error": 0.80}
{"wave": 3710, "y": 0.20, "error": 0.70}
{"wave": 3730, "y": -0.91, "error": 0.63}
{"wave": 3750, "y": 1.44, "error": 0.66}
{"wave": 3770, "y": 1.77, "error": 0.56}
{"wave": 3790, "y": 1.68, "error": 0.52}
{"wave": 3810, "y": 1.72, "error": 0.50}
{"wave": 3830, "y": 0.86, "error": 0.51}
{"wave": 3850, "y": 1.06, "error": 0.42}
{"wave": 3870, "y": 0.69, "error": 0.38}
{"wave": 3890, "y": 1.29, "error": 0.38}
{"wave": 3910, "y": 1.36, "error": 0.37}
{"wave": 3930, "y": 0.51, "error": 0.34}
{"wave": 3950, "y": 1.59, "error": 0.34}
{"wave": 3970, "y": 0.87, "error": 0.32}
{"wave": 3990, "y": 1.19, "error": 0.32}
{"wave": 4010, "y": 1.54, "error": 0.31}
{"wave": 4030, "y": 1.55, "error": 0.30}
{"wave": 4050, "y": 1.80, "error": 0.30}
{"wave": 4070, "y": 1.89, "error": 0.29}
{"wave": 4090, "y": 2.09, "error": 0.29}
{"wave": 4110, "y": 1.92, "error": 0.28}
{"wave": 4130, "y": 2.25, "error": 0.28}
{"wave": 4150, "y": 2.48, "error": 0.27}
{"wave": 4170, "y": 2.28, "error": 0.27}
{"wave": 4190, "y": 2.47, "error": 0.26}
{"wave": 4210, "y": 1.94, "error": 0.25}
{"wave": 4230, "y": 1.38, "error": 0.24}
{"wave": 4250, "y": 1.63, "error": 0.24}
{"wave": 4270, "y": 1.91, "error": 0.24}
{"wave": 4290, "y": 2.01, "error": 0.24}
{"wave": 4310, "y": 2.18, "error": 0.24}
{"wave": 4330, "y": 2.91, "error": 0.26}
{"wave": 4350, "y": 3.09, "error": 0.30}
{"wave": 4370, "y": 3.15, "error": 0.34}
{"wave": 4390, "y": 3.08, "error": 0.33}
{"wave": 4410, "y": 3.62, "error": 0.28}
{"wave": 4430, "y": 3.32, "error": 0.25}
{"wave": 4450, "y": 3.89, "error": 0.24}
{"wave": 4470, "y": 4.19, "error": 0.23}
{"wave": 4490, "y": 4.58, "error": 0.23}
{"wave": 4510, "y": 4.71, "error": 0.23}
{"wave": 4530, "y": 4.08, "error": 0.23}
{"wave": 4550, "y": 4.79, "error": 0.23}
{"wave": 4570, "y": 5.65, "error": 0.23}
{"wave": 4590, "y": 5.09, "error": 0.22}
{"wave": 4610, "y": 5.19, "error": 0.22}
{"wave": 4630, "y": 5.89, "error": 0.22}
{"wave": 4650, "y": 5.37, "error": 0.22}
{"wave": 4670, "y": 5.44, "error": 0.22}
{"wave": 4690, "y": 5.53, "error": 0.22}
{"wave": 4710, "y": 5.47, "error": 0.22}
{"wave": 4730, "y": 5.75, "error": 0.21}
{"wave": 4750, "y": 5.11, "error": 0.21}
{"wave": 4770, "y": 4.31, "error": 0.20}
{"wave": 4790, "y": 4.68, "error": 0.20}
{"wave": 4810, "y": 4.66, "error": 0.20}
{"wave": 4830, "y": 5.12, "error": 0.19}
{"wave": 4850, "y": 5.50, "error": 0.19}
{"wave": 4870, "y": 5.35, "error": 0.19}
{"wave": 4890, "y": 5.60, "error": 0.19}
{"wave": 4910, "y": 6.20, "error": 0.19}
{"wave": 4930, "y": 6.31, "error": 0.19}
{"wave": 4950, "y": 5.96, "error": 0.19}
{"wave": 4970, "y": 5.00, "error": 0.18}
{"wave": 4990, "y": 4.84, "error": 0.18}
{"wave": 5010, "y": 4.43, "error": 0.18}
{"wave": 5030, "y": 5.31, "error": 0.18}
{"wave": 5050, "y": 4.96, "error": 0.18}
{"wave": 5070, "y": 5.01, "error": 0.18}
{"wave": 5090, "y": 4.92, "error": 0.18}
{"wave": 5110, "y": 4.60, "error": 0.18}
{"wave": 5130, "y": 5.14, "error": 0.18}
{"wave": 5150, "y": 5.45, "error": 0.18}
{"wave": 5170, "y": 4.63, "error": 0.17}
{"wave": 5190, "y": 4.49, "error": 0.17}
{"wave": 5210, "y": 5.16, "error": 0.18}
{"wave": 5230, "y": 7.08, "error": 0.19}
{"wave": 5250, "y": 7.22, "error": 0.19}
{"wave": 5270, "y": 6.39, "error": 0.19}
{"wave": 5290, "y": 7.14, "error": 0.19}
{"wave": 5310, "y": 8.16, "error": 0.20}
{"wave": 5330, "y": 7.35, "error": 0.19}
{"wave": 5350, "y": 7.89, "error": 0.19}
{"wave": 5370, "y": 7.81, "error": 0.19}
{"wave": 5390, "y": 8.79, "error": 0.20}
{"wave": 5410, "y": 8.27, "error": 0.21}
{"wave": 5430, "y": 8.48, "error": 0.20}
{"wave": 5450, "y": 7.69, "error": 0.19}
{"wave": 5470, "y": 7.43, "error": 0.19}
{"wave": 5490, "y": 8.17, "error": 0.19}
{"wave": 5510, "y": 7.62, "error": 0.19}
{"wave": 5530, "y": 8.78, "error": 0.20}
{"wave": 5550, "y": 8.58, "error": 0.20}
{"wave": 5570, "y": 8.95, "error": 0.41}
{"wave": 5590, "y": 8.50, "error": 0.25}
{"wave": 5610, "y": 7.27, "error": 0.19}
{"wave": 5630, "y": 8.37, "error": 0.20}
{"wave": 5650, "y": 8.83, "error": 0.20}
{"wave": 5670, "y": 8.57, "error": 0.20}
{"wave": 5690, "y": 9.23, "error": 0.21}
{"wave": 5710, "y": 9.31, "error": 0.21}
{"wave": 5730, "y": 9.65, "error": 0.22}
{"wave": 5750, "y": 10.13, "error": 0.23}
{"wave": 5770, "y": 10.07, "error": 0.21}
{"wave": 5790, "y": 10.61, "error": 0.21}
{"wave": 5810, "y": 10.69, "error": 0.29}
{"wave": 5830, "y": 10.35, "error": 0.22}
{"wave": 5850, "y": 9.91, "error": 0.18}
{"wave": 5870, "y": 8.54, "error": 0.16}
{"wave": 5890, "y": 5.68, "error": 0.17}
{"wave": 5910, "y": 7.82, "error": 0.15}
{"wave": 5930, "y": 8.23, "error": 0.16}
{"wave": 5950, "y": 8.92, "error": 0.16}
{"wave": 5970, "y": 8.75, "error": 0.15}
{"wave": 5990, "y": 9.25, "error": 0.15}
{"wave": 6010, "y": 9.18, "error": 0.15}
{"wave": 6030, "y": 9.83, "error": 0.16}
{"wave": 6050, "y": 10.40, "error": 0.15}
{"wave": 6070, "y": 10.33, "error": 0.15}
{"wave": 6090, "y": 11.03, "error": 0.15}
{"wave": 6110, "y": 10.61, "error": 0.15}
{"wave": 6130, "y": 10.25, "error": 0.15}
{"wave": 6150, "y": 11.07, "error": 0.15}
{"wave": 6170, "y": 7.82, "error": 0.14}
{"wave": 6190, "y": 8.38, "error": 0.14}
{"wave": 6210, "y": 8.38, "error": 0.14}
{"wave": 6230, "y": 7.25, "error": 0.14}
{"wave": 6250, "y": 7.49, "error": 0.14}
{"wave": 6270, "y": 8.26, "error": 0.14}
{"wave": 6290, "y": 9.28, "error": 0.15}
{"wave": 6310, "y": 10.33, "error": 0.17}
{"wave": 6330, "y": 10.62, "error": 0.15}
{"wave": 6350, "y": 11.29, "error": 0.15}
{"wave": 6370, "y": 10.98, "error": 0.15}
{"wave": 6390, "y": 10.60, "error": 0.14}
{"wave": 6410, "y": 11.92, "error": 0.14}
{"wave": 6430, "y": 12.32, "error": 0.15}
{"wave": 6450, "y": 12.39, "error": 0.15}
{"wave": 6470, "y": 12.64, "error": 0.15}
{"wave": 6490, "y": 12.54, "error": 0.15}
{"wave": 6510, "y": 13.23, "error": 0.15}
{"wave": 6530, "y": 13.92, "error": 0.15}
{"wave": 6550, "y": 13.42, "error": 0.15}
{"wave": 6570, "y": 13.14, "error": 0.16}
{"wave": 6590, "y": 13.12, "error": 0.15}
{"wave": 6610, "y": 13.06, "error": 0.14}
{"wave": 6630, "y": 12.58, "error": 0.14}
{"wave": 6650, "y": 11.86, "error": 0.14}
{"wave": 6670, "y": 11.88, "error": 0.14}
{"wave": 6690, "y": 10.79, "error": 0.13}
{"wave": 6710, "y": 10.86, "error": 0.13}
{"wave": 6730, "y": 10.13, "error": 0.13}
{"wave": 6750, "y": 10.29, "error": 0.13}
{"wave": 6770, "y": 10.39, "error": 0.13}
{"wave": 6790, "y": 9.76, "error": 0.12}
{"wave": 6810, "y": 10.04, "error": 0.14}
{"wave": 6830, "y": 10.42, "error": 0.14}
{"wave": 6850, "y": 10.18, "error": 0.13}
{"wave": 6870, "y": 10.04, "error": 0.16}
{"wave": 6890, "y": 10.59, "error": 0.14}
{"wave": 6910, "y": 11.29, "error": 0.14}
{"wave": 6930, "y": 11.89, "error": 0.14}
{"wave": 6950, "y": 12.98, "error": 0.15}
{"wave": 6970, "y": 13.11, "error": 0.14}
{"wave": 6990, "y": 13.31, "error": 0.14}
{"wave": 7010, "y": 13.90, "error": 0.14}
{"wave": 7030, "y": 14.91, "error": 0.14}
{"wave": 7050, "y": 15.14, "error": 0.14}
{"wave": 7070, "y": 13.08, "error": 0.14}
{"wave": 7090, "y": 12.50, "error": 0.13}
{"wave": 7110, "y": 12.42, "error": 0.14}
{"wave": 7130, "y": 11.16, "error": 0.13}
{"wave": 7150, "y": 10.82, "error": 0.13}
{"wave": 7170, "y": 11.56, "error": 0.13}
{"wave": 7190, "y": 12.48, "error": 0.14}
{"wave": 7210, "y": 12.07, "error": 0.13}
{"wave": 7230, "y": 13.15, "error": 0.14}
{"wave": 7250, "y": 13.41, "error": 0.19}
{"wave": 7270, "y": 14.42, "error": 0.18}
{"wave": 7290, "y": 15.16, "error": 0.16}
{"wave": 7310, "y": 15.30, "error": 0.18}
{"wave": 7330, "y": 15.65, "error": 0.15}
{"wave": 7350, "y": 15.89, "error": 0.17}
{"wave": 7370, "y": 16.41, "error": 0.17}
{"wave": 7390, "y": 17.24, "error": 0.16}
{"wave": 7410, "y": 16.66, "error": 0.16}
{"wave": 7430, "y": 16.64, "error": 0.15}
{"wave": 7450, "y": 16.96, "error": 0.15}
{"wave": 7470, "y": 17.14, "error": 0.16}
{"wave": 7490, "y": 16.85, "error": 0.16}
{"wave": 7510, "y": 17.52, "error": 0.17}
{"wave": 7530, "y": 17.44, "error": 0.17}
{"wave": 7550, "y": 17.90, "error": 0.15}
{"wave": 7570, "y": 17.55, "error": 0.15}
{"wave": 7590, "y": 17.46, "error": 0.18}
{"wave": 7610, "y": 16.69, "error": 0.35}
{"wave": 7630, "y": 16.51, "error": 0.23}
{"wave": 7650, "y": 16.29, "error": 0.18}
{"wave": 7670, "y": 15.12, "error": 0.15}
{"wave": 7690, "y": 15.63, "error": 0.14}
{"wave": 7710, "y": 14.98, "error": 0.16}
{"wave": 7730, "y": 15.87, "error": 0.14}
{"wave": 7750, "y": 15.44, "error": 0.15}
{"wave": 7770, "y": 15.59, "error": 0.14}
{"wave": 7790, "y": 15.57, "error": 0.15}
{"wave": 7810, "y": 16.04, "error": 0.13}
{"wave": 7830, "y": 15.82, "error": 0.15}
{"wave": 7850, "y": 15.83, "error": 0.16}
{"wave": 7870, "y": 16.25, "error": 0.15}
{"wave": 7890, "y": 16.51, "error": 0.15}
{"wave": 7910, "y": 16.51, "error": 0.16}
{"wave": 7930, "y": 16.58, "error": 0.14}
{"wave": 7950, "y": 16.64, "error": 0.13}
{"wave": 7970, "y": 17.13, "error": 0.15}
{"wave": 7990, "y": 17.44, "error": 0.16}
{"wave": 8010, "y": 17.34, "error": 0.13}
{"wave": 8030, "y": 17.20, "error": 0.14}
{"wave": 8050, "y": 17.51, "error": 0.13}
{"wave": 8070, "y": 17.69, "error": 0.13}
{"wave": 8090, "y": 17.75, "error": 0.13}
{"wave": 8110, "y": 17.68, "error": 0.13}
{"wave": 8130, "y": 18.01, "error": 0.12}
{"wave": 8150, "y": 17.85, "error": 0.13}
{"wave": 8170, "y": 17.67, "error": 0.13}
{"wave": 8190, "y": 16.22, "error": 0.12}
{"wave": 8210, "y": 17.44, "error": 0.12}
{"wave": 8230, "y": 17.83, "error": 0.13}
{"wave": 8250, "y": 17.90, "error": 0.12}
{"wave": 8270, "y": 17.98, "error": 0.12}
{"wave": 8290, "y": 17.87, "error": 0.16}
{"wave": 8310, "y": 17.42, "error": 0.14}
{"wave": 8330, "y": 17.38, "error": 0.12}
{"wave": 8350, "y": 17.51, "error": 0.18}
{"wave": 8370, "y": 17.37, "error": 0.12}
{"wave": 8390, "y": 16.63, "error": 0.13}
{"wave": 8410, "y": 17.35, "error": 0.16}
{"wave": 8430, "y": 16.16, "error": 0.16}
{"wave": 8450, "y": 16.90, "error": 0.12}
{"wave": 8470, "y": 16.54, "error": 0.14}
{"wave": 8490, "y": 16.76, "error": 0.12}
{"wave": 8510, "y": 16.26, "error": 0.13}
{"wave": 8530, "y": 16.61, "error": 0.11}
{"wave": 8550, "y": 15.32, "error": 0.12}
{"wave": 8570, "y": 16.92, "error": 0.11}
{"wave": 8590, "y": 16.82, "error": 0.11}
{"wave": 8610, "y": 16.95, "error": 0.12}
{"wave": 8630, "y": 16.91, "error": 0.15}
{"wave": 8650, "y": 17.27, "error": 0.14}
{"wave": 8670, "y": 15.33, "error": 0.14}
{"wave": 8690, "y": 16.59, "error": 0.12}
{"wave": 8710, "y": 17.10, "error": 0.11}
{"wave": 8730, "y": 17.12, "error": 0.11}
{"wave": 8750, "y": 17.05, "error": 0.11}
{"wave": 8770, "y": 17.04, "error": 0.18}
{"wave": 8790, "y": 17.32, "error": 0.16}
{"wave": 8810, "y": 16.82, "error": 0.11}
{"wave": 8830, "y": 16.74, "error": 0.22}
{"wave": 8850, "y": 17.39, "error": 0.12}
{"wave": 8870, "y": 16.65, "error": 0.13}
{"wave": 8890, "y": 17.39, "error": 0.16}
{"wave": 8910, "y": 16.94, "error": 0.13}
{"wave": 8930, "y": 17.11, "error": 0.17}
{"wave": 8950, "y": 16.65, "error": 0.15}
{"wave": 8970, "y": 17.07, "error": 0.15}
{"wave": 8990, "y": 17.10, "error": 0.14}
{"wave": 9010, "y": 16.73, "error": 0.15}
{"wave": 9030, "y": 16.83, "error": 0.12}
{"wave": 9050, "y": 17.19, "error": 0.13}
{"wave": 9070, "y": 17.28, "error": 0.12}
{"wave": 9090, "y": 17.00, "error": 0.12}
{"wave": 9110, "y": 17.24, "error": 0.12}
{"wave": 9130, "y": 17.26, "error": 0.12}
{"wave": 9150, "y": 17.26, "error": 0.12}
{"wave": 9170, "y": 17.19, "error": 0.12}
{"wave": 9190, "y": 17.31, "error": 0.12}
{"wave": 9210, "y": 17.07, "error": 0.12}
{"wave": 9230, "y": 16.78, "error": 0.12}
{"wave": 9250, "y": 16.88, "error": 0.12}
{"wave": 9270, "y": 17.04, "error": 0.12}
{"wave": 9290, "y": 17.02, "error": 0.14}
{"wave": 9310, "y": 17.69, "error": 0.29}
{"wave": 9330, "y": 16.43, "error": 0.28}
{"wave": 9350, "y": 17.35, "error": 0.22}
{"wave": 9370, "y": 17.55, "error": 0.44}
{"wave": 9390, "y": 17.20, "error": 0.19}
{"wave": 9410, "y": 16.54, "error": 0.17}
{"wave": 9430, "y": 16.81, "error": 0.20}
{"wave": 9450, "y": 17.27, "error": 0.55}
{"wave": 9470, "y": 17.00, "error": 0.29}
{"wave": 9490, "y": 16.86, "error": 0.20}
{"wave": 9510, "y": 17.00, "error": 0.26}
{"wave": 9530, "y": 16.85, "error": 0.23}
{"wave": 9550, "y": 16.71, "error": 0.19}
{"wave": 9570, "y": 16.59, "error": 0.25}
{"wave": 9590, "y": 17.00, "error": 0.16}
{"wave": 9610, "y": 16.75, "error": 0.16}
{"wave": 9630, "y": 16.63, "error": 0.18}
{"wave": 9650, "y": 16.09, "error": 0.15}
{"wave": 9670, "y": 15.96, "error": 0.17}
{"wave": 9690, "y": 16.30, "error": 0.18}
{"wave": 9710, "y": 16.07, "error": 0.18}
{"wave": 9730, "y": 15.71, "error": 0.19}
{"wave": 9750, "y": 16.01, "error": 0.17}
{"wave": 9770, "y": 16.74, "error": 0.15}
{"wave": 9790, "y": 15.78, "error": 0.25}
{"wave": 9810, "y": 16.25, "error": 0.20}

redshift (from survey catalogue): 0.000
